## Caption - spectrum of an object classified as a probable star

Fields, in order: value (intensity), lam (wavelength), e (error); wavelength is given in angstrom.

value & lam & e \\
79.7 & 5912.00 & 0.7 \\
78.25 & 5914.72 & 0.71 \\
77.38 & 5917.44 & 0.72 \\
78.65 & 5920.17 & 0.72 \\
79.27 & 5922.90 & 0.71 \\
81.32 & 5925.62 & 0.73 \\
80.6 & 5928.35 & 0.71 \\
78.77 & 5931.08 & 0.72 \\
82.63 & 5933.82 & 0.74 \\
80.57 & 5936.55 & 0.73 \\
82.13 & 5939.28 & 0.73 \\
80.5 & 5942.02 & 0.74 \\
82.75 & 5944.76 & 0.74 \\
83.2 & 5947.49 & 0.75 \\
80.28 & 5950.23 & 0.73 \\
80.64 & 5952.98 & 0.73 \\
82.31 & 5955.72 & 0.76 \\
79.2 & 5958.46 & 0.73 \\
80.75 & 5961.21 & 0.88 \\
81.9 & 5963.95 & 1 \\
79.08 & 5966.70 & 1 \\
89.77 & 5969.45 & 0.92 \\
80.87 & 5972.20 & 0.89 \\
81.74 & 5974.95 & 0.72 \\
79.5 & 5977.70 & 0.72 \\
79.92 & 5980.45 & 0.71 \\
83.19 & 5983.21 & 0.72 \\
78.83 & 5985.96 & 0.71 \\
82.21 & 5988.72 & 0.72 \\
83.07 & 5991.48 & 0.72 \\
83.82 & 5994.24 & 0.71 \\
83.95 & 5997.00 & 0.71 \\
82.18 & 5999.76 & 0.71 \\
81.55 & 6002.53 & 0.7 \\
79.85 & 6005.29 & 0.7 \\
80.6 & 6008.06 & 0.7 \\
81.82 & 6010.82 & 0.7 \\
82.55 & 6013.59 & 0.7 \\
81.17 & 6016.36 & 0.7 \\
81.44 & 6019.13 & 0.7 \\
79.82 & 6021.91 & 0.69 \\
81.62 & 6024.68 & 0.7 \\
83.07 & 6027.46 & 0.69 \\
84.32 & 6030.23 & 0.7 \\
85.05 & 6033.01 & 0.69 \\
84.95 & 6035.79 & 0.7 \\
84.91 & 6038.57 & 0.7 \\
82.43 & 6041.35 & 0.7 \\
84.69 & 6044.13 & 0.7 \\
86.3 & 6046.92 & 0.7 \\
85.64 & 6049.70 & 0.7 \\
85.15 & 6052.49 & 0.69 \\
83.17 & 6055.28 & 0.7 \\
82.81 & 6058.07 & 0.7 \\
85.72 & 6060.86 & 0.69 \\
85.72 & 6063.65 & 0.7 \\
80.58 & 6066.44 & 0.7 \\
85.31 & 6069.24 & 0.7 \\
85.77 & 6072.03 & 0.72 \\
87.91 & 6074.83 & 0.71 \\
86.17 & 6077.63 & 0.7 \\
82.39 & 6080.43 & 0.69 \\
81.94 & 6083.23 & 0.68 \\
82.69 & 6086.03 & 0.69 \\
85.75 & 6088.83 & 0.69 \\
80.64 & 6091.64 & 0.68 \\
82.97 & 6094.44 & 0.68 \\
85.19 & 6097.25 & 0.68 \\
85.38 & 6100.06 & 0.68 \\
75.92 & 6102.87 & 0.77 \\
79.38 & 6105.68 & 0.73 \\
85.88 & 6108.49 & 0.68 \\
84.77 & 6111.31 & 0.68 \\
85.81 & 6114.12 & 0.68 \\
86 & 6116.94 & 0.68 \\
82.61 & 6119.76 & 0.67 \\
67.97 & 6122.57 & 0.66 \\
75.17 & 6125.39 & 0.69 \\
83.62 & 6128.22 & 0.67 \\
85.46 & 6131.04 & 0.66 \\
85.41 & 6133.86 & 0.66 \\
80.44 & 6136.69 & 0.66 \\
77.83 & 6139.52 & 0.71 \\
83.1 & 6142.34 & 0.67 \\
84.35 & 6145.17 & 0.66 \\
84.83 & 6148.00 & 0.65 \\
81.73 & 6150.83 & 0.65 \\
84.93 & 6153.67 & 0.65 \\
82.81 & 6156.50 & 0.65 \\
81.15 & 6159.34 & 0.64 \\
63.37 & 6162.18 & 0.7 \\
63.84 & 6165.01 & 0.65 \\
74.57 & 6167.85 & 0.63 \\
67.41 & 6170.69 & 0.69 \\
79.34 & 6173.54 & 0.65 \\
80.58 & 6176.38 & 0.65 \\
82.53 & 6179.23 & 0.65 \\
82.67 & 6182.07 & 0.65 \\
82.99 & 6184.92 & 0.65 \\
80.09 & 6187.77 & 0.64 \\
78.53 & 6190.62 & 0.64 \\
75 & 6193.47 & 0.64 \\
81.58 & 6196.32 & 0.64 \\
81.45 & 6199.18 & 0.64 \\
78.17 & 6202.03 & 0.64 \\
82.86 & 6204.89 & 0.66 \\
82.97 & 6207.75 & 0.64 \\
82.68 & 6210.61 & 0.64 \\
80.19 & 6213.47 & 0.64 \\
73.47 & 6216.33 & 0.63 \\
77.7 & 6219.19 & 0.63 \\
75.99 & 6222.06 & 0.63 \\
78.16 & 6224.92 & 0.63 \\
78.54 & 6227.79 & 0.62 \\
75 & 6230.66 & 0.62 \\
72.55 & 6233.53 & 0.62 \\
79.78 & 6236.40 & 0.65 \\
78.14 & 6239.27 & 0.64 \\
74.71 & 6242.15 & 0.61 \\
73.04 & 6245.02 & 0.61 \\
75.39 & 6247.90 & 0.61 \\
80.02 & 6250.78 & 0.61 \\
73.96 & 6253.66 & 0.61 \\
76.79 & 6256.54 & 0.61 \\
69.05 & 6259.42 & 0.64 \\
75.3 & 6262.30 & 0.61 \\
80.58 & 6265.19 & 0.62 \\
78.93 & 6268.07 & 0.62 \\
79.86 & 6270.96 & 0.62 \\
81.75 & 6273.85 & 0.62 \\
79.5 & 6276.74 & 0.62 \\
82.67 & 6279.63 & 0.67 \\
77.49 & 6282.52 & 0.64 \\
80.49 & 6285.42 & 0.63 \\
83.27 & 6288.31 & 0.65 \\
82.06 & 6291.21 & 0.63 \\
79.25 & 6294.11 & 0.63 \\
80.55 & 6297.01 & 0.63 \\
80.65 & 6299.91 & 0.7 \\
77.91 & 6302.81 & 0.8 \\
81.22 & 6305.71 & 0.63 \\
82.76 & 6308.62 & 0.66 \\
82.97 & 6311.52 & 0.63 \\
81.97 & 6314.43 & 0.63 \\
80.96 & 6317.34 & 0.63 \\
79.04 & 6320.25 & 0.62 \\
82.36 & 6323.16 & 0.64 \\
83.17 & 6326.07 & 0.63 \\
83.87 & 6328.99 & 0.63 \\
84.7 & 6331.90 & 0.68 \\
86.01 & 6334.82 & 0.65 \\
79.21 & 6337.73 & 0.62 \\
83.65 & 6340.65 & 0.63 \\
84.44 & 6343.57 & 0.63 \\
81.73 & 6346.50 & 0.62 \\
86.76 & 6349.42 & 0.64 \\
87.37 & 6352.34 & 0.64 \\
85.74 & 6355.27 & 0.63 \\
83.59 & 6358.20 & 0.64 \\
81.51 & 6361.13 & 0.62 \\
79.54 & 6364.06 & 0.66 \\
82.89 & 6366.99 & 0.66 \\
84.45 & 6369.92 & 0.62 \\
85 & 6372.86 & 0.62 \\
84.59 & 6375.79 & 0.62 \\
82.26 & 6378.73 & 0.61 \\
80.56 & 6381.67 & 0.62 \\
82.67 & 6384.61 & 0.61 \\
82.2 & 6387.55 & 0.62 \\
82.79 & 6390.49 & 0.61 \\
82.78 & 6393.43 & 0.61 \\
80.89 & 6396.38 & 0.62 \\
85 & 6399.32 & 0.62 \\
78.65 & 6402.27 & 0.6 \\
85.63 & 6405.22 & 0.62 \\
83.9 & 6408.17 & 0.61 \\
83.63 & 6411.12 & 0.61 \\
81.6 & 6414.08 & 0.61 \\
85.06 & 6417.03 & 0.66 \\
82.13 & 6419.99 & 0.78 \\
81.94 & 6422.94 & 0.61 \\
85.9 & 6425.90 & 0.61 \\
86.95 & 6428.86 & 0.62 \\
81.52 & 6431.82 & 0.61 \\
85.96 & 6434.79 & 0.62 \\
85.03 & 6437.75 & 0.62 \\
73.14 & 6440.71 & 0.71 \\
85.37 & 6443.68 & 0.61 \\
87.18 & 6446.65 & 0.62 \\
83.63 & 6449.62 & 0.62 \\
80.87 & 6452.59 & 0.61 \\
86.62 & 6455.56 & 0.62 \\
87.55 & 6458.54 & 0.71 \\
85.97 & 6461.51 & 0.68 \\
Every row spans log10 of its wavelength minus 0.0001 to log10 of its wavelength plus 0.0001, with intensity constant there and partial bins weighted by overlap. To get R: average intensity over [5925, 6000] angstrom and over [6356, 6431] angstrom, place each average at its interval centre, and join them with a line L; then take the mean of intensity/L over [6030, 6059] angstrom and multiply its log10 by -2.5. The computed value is -0.03 mag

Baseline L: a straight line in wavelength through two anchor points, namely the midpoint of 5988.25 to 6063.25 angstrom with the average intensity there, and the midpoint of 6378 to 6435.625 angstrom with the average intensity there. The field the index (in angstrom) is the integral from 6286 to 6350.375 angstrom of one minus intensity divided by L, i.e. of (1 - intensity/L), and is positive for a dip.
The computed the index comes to 0.7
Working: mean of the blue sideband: 83.2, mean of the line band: 82.2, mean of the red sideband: 83.1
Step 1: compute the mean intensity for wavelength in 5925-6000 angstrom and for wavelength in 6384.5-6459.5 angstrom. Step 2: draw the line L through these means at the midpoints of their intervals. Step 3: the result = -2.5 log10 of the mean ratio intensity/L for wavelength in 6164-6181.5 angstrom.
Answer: 0.10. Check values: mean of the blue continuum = 81.6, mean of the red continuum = 83.4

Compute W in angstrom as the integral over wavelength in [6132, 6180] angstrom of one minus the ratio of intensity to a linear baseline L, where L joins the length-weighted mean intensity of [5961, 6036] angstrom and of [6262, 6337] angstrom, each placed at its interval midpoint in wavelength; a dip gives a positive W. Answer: 1.7 angstrom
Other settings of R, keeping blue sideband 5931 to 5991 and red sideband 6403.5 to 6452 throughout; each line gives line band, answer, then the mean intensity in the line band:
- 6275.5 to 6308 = 0.03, 80.5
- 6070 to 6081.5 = -0.05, 85.6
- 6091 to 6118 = -0.01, 83.2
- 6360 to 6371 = 0.02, 82.1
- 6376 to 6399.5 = 0.01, 82.4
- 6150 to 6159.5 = -0.01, 82.9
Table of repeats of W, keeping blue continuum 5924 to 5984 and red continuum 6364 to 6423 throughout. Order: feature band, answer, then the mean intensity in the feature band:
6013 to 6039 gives -0.4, 82.8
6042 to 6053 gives -0.5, 85.3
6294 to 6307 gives 0.4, 80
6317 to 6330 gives 0.1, 81.9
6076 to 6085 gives -0.2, 83.6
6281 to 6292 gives 0.2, 80.8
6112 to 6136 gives 0.1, 81.6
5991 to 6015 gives -0.2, 82.1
